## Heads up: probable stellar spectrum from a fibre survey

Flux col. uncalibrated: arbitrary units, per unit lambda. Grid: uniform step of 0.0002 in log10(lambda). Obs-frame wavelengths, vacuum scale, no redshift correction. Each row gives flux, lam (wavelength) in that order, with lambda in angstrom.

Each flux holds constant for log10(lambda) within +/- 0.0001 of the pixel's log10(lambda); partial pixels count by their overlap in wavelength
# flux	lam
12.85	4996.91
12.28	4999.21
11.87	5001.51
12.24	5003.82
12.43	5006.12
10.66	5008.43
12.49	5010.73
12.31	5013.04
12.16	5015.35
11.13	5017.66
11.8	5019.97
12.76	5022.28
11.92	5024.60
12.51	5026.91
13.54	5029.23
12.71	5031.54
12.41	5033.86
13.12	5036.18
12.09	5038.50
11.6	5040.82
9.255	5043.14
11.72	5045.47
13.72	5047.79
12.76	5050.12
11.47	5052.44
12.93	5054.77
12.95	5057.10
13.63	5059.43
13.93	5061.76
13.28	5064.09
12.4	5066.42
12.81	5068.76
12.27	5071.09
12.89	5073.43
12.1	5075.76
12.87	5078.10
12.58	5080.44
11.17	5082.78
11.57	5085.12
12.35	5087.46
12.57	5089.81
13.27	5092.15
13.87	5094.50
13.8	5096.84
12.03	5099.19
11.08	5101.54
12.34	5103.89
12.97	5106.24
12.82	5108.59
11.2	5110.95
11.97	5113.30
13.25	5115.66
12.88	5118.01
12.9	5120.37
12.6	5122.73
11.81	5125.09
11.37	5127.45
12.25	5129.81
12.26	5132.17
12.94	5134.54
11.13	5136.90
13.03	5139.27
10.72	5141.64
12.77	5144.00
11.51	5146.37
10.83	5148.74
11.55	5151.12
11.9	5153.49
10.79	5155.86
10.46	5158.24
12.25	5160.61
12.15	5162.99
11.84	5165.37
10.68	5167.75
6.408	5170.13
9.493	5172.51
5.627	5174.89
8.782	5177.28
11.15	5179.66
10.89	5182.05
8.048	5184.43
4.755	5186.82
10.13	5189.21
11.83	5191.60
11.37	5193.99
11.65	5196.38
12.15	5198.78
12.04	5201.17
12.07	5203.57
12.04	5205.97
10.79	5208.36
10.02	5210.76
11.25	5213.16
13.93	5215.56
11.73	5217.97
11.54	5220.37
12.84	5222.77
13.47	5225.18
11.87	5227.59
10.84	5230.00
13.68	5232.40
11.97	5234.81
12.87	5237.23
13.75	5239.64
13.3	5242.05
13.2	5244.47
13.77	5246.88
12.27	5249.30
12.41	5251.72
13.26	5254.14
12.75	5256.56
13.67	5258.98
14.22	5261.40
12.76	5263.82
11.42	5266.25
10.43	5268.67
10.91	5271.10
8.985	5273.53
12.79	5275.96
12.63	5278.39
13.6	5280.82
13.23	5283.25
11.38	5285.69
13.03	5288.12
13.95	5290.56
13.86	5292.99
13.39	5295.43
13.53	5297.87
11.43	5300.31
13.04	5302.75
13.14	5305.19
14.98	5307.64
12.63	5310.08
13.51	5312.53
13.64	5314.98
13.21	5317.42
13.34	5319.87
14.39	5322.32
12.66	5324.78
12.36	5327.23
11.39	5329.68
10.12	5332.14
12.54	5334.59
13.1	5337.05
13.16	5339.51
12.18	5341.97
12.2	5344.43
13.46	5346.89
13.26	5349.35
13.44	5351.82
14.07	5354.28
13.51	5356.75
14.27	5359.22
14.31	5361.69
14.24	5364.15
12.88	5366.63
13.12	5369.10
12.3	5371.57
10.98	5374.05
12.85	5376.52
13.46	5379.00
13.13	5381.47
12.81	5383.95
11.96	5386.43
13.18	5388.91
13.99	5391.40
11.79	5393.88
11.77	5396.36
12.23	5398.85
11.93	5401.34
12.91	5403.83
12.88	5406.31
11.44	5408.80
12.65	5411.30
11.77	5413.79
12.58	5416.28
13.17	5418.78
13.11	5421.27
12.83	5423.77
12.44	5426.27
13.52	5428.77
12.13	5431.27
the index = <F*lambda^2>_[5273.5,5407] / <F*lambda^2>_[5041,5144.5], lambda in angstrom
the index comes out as 1.1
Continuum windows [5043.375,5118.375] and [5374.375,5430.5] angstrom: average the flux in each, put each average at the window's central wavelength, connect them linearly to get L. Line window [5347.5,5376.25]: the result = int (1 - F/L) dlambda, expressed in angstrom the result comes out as -1.55 angstrom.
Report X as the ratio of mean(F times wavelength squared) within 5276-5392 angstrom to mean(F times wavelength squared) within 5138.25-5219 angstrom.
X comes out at 1.28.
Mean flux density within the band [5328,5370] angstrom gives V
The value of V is 13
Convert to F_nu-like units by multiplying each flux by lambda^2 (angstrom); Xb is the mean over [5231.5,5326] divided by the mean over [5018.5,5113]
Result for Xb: 1.12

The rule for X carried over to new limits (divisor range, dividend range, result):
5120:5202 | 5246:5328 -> 1.24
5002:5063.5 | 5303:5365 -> 1.20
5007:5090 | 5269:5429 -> 1.16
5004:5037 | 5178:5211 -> 0.93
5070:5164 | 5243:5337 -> 1.12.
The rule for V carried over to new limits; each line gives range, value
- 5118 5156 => 12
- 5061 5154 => 12.3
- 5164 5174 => 9.53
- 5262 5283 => 11.8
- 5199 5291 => 12.4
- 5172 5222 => 10.6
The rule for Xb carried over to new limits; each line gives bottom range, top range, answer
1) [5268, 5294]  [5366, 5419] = 1.06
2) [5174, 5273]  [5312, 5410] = 1.16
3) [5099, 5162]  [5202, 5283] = 1.08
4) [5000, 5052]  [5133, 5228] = 0.96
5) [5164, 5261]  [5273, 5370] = 1.19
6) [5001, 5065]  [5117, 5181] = 0.95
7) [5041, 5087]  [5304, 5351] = 1.15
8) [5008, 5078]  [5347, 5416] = 1.18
